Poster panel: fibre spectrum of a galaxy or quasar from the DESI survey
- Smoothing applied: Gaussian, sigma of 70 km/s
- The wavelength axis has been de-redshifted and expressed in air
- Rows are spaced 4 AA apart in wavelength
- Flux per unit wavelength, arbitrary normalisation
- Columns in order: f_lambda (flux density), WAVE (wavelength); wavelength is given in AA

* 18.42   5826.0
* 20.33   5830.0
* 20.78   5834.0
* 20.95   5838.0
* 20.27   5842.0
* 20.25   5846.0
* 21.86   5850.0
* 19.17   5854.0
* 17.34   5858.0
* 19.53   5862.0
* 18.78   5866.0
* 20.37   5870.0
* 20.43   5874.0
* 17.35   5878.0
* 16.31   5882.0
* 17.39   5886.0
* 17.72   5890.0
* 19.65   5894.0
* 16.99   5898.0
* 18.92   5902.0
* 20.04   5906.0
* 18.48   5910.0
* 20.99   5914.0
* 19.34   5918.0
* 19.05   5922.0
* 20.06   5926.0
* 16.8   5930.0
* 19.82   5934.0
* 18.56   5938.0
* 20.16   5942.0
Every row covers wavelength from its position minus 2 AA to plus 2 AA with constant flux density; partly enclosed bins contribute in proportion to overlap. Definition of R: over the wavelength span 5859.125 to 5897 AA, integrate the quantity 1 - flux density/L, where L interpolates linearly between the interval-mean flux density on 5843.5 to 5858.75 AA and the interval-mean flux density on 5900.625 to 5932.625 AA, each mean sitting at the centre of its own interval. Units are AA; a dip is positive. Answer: 2.1 AA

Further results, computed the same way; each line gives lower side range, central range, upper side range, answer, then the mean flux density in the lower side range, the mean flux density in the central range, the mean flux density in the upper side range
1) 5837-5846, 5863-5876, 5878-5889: -1.2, 20.5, 19.8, 17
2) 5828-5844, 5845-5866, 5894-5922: 0.7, 20.6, 19.5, 19.2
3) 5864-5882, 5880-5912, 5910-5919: 2.1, 18.9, 18.2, 19.9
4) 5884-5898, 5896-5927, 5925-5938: -1.3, 18.1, 19.2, 18.8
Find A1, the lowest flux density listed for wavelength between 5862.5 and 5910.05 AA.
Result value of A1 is 16.31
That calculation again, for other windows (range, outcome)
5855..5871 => 17.34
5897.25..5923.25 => 16.99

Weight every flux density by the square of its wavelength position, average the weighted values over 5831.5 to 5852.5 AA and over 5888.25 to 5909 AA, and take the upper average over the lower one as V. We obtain 0.92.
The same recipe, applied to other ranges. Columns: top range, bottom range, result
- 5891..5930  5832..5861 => 0.97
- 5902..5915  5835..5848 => 0.98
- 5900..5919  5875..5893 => 1.13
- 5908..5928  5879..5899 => 1.12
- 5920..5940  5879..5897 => 1.08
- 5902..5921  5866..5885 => 1.07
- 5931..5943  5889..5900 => 1.07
